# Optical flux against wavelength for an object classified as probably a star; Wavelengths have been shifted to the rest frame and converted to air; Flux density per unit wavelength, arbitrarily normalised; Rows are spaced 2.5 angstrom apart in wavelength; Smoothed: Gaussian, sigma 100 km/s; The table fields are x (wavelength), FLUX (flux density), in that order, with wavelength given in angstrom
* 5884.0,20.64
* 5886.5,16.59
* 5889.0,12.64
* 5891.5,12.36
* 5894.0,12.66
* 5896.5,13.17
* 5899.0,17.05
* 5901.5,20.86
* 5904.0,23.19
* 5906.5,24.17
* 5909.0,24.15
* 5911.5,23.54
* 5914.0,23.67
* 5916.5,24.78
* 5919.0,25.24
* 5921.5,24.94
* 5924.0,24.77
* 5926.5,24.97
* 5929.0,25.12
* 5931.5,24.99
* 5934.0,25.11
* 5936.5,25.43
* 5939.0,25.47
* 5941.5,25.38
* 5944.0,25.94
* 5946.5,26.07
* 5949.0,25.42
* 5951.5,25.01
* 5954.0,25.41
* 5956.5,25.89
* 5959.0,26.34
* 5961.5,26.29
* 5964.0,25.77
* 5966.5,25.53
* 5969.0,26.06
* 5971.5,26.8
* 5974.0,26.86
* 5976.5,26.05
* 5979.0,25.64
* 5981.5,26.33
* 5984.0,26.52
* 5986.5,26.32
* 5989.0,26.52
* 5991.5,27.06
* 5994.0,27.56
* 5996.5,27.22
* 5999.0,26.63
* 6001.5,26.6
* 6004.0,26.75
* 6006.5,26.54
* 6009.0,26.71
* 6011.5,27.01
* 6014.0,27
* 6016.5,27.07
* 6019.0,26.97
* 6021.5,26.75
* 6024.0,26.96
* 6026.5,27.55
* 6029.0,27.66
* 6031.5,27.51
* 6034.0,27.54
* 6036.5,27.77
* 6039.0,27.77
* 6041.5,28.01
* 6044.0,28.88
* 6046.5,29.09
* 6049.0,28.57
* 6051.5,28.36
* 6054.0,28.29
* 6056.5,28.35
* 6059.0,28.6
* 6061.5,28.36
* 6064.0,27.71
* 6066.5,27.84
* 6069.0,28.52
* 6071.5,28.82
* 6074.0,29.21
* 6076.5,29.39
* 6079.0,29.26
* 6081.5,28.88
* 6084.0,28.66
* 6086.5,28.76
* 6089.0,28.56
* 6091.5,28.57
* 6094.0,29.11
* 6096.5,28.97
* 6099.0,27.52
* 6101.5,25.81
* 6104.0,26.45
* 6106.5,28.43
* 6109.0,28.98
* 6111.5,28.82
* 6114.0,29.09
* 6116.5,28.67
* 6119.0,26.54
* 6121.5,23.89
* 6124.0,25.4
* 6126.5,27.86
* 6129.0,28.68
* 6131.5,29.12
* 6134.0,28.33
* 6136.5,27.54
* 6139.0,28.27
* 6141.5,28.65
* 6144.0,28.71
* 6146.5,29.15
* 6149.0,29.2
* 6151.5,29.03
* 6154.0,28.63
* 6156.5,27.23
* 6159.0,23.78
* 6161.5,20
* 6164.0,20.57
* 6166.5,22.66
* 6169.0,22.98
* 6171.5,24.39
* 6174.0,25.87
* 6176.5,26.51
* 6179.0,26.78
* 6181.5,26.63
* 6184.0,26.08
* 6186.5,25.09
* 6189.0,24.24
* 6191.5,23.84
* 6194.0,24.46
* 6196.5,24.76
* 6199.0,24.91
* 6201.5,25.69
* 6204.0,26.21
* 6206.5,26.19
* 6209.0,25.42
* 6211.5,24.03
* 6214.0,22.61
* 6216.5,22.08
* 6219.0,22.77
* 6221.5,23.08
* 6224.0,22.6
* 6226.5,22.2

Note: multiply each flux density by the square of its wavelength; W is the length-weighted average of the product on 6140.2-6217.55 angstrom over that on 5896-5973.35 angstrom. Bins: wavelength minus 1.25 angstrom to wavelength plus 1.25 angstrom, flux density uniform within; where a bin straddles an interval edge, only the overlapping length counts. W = 1.1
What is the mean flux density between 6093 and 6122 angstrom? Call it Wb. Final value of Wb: 27.8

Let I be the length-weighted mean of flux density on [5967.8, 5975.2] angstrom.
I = 26.6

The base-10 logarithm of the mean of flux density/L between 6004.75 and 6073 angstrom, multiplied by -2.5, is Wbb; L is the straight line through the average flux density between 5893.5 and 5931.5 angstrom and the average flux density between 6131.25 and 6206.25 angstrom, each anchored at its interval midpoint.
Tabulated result -0.15 mag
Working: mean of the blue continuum 22.4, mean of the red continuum 25.9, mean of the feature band 27.8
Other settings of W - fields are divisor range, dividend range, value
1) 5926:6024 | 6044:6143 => 1.12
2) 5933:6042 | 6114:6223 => 1.03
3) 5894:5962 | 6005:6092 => 1.22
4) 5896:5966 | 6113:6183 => 1.17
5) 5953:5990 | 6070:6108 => 1.13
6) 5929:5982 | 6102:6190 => 1.10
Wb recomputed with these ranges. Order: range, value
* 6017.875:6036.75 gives 27.3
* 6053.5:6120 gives 28.4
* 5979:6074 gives 27.5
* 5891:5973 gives 23.8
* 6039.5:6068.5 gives 28.4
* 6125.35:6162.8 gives 27.6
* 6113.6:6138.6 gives 27.5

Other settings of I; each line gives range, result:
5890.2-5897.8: 12.8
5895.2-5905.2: 18.5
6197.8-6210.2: 25.7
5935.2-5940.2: 25.4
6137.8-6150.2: 28.8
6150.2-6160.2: 27.2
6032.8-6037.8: 27.7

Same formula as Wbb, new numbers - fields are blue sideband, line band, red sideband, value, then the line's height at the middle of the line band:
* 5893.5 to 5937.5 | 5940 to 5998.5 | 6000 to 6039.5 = -0.05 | 25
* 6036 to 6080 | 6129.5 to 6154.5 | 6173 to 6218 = -0.09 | 26.4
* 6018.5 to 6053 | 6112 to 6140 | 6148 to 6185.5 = -0.06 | 26.1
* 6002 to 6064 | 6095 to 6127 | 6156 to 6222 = -0.06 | 26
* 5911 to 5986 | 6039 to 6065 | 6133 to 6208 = -0.11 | 25.7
